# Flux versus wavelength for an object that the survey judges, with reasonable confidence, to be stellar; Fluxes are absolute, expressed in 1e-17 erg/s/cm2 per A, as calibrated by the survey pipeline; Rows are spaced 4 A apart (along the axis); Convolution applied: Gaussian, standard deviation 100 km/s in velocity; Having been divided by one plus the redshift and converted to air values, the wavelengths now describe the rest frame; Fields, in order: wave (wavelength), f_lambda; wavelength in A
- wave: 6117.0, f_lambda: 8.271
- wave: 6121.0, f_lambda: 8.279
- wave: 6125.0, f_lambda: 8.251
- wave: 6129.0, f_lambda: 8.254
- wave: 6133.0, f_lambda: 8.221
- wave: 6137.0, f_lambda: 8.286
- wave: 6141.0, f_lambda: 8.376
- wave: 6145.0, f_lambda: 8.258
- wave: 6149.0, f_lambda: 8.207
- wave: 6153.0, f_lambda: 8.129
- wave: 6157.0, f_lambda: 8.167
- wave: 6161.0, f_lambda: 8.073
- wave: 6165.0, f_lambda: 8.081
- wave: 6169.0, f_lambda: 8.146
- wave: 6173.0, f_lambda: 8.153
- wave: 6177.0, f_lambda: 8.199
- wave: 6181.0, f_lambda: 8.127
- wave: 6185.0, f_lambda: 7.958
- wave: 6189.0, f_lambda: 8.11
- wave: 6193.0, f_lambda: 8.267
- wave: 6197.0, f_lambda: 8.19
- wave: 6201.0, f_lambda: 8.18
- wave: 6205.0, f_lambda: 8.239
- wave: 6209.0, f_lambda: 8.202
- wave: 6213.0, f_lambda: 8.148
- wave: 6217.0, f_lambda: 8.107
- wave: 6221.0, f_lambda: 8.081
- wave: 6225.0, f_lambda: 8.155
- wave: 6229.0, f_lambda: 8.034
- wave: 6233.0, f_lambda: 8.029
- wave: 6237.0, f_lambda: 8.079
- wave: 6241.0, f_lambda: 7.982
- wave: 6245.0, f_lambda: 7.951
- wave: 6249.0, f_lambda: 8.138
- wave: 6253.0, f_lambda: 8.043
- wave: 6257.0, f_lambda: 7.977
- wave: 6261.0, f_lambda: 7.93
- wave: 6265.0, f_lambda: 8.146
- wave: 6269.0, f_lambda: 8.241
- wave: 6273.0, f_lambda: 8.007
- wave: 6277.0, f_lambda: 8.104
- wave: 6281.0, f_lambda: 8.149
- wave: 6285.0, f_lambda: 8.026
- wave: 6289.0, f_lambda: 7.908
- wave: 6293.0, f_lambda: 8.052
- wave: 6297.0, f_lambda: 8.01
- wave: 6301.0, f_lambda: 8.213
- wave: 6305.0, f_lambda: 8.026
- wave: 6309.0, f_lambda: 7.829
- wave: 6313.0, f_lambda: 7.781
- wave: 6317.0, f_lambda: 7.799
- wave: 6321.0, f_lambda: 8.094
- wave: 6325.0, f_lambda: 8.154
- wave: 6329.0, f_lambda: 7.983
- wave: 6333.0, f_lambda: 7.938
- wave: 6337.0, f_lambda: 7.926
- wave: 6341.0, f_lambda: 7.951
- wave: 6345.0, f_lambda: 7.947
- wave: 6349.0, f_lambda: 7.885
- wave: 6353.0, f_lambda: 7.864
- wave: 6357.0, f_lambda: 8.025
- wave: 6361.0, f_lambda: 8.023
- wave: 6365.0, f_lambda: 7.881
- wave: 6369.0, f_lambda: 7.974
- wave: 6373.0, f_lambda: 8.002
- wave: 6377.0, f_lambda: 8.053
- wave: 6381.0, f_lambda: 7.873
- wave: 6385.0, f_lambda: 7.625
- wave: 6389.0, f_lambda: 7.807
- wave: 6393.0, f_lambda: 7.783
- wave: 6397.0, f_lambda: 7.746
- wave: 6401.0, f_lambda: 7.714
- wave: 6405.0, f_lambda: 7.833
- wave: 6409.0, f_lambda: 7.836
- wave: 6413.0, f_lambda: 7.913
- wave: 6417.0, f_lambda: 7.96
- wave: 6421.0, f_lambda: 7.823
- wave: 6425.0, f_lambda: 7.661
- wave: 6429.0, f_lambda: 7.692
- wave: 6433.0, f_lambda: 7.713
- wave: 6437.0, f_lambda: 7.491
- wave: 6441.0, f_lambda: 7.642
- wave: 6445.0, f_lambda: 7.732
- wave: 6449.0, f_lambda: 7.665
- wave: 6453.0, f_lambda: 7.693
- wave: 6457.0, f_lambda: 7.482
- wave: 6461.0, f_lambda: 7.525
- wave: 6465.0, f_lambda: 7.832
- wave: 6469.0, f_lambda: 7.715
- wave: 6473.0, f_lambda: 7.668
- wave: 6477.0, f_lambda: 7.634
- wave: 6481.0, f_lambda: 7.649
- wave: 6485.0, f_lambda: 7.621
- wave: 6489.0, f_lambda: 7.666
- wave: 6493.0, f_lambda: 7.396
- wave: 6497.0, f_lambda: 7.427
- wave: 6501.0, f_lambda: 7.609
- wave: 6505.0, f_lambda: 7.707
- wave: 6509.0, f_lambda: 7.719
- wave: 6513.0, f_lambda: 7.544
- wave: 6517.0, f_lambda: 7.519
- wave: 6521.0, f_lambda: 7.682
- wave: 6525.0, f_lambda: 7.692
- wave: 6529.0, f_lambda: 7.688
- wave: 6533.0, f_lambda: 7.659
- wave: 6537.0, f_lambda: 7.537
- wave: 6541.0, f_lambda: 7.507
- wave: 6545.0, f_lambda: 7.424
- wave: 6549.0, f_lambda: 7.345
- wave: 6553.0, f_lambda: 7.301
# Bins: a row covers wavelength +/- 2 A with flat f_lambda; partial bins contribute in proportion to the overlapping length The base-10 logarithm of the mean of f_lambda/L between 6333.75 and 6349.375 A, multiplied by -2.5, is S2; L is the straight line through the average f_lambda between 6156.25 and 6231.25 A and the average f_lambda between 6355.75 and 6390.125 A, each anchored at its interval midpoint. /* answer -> 0.00 mag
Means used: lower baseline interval 8.14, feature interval 7.93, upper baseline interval 7.92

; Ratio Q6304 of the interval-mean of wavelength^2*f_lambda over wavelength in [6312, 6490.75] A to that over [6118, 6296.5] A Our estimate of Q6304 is 1.0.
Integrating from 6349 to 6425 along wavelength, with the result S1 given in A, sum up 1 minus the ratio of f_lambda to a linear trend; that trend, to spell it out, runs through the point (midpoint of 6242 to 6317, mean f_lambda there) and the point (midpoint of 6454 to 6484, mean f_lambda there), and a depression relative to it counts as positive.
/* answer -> -0.59 A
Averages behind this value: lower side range 8.02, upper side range 7.64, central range 7.87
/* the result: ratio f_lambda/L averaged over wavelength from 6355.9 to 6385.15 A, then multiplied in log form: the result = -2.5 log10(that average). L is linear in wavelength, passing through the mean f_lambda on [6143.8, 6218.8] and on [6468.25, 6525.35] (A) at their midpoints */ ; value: -0.016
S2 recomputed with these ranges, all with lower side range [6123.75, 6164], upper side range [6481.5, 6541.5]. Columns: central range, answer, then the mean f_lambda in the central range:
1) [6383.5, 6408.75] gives 0.005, 7.76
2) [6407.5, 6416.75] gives -0.017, 7.89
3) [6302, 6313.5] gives 0.003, 7.92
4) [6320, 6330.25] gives -0.023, 8.08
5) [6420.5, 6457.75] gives 0.009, 7.66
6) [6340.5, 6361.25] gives -0.010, 7.94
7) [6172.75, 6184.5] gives 0.003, 8.13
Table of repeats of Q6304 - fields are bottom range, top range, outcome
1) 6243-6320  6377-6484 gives 1.01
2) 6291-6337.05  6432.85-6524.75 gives 1.00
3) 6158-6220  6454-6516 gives 1.03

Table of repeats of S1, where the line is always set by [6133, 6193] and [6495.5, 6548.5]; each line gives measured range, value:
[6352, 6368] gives -0.22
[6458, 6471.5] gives 0.01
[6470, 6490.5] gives 0.01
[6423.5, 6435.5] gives 0.09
